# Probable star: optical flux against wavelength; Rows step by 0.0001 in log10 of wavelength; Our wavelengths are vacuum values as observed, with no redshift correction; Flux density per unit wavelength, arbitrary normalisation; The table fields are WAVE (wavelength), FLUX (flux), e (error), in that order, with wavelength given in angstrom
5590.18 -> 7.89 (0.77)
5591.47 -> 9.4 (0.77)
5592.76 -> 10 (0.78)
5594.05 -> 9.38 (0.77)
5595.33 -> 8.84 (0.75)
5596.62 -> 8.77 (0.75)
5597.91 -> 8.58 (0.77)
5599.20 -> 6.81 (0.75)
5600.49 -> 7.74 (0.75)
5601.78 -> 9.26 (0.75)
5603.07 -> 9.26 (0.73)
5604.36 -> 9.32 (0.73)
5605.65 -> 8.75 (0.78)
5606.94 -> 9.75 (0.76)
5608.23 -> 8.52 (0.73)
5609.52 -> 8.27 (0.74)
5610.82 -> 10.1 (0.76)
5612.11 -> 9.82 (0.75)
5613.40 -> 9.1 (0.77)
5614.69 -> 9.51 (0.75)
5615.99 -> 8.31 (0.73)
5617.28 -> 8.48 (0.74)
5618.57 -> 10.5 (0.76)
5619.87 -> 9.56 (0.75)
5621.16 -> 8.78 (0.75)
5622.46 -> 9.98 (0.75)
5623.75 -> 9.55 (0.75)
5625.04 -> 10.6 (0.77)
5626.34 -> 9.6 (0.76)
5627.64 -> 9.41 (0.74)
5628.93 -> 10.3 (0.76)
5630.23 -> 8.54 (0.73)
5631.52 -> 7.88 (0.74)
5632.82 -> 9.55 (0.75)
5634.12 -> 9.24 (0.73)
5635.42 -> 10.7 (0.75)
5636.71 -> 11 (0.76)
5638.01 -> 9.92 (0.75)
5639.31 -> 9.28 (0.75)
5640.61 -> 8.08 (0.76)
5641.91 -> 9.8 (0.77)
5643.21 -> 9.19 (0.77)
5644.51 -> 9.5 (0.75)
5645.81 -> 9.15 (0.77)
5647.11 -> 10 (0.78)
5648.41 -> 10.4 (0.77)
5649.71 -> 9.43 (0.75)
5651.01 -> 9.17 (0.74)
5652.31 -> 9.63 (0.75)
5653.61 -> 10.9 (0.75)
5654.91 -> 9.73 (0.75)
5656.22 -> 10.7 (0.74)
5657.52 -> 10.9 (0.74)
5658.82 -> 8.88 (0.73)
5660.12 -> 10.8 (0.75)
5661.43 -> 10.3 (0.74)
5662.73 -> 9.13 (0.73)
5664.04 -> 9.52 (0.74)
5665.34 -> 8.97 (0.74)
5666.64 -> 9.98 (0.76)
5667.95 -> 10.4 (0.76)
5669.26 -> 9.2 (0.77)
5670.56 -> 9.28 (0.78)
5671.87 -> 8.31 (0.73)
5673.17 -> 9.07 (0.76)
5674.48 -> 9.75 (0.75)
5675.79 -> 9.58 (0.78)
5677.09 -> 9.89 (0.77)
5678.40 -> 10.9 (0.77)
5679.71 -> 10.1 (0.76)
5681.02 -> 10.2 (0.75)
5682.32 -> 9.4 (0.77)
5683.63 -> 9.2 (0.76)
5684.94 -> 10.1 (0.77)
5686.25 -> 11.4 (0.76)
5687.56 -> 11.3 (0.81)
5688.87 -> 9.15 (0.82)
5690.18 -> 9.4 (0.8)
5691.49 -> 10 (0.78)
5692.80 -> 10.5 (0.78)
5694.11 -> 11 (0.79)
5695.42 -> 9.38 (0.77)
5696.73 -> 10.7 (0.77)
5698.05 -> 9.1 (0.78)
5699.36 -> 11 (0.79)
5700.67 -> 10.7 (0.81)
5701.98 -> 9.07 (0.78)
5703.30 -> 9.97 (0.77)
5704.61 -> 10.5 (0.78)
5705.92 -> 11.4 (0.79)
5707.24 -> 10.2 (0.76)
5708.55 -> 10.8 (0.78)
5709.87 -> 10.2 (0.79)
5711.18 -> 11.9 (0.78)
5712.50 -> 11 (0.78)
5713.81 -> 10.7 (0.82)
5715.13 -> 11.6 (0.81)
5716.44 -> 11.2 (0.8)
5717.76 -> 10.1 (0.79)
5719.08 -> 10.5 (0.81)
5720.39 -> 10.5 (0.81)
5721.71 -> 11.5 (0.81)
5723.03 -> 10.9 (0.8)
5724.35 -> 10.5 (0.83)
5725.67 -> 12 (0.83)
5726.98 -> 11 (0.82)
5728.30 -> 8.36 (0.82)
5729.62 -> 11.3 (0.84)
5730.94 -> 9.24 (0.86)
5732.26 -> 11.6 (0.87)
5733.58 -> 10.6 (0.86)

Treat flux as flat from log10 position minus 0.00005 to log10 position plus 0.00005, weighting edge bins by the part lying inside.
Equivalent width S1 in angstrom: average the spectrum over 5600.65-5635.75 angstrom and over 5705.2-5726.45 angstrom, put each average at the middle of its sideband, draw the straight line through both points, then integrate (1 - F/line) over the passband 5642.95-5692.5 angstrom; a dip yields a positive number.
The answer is 1.5 angstrom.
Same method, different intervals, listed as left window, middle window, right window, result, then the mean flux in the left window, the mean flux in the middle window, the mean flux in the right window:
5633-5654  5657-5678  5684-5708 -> 0.68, 9.69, 9.63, 10.3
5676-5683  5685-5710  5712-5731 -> 0.13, 10.1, 10.3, 10.7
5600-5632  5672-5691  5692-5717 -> 0.58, 9.25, 9.92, 10.6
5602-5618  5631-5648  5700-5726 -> 0.13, 9.11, 9.5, 10.7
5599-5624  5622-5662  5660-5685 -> -1.52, 9.1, 9.74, 9.67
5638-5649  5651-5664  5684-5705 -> -0.52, 9.45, 10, 10.2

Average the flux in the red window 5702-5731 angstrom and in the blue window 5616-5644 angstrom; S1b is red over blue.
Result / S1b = 1.13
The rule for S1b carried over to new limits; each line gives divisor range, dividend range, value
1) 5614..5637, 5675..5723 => 1.09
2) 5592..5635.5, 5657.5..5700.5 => 1.08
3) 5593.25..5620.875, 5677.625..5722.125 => 1.16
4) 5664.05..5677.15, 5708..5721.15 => 1.15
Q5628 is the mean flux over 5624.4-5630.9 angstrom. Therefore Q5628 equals 9.68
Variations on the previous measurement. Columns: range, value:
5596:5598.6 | 8.64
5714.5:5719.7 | 10.8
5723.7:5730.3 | 10.6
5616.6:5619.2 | 9.49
